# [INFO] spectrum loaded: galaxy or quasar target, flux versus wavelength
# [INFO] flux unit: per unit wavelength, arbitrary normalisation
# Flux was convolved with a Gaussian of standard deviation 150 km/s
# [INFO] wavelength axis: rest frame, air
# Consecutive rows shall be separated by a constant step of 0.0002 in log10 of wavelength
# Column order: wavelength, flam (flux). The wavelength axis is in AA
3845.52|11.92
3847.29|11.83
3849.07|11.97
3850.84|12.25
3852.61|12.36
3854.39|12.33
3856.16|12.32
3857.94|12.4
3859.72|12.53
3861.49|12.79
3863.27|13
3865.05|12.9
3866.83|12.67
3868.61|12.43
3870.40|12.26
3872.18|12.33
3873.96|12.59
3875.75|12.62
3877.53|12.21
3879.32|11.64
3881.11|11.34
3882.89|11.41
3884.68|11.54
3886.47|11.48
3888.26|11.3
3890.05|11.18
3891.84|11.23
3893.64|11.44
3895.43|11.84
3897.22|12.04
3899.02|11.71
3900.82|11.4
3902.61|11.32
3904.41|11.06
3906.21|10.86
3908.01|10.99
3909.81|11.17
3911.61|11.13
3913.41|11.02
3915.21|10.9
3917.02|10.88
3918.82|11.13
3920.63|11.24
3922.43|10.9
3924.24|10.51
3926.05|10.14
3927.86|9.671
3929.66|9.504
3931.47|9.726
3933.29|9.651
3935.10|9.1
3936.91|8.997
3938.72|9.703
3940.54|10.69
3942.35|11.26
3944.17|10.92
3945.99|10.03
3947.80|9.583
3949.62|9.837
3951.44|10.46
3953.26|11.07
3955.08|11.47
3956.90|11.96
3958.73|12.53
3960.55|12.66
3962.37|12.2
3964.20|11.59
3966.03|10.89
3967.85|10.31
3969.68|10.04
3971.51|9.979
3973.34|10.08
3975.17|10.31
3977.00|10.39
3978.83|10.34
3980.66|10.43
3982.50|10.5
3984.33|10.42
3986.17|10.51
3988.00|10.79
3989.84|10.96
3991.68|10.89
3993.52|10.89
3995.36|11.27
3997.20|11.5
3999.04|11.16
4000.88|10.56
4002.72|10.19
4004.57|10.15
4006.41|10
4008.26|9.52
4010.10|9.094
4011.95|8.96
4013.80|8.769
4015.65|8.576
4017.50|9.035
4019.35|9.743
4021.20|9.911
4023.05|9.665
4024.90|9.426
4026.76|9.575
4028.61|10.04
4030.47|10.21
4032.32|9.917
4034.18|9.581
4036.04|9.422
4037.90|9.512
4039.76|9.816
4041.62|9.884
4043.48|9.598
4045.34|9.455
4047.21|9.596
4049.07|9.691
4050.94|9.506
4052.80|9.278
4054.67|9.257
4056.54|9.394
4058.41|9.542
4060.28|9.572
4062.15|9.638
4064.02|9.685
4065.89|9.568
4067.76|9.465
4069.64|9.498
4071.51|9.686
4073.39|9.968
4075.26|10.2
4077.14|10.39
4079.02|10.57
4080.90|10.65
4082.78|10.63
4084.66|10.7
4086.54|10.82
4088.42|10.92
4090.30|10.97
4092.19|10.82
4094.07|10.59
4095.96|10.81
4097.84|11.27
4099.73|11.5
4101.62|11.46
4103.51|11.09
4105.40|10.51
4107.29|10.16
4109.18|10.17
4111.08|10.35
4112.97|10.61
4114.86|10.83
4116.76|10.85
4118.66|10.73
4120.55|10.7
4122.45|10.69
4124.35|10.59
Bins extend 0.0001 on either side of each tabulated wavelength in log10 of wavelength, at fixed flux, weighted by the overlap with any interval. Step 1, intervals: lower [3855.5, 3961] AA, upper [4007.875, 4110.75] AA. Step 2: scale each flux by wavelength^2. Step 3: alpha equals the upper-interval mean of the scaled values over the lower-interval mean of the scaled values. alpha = 1.0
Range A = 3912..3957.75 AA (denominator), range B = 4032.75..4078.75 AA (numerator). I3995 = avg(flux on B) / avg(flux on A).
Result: 0.93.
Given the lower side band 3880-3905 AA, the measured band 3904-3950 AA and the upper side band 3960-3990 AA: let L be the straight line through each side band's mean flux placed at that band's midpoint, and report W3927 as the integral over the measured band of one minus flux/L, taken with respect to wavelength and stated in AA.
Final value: 3.0 AA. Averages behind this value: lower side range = 11.5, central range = 10.4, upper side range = 10.7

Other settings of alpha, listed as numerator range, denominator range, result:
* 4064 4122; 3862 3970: 1.03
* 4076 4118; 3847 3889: 0.99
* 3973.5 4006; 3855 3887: 0.92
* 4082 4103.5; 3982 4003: 1.06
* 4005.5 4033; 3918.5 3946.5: 0.97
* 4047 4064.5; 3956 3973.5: 0.88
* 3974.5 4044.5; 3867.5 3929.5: 0.93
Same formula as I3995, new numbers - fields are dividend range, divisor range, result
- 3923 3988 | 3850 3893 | 0.87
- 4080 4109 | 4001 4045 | 1.13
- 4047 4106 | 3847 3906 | 0.85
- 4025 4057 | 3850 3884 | 0.78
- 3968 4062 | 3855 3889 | 0.81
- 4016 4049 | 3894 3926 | 0.87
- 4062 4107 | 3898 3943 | 0.99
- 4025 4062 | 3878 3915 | 0.85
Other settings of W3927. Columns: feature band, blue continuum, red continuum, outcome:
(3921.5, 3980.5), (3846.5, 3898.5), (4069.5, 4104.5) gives 5.3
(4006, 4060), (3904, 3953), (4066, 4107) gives 5.2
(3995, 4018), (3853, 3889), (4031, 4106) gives 1.9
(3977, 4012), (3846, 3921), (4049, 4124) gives 1.7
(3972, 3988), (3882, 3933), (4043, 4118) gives 0.4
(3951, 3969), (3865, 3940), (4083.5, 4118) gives -0.8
